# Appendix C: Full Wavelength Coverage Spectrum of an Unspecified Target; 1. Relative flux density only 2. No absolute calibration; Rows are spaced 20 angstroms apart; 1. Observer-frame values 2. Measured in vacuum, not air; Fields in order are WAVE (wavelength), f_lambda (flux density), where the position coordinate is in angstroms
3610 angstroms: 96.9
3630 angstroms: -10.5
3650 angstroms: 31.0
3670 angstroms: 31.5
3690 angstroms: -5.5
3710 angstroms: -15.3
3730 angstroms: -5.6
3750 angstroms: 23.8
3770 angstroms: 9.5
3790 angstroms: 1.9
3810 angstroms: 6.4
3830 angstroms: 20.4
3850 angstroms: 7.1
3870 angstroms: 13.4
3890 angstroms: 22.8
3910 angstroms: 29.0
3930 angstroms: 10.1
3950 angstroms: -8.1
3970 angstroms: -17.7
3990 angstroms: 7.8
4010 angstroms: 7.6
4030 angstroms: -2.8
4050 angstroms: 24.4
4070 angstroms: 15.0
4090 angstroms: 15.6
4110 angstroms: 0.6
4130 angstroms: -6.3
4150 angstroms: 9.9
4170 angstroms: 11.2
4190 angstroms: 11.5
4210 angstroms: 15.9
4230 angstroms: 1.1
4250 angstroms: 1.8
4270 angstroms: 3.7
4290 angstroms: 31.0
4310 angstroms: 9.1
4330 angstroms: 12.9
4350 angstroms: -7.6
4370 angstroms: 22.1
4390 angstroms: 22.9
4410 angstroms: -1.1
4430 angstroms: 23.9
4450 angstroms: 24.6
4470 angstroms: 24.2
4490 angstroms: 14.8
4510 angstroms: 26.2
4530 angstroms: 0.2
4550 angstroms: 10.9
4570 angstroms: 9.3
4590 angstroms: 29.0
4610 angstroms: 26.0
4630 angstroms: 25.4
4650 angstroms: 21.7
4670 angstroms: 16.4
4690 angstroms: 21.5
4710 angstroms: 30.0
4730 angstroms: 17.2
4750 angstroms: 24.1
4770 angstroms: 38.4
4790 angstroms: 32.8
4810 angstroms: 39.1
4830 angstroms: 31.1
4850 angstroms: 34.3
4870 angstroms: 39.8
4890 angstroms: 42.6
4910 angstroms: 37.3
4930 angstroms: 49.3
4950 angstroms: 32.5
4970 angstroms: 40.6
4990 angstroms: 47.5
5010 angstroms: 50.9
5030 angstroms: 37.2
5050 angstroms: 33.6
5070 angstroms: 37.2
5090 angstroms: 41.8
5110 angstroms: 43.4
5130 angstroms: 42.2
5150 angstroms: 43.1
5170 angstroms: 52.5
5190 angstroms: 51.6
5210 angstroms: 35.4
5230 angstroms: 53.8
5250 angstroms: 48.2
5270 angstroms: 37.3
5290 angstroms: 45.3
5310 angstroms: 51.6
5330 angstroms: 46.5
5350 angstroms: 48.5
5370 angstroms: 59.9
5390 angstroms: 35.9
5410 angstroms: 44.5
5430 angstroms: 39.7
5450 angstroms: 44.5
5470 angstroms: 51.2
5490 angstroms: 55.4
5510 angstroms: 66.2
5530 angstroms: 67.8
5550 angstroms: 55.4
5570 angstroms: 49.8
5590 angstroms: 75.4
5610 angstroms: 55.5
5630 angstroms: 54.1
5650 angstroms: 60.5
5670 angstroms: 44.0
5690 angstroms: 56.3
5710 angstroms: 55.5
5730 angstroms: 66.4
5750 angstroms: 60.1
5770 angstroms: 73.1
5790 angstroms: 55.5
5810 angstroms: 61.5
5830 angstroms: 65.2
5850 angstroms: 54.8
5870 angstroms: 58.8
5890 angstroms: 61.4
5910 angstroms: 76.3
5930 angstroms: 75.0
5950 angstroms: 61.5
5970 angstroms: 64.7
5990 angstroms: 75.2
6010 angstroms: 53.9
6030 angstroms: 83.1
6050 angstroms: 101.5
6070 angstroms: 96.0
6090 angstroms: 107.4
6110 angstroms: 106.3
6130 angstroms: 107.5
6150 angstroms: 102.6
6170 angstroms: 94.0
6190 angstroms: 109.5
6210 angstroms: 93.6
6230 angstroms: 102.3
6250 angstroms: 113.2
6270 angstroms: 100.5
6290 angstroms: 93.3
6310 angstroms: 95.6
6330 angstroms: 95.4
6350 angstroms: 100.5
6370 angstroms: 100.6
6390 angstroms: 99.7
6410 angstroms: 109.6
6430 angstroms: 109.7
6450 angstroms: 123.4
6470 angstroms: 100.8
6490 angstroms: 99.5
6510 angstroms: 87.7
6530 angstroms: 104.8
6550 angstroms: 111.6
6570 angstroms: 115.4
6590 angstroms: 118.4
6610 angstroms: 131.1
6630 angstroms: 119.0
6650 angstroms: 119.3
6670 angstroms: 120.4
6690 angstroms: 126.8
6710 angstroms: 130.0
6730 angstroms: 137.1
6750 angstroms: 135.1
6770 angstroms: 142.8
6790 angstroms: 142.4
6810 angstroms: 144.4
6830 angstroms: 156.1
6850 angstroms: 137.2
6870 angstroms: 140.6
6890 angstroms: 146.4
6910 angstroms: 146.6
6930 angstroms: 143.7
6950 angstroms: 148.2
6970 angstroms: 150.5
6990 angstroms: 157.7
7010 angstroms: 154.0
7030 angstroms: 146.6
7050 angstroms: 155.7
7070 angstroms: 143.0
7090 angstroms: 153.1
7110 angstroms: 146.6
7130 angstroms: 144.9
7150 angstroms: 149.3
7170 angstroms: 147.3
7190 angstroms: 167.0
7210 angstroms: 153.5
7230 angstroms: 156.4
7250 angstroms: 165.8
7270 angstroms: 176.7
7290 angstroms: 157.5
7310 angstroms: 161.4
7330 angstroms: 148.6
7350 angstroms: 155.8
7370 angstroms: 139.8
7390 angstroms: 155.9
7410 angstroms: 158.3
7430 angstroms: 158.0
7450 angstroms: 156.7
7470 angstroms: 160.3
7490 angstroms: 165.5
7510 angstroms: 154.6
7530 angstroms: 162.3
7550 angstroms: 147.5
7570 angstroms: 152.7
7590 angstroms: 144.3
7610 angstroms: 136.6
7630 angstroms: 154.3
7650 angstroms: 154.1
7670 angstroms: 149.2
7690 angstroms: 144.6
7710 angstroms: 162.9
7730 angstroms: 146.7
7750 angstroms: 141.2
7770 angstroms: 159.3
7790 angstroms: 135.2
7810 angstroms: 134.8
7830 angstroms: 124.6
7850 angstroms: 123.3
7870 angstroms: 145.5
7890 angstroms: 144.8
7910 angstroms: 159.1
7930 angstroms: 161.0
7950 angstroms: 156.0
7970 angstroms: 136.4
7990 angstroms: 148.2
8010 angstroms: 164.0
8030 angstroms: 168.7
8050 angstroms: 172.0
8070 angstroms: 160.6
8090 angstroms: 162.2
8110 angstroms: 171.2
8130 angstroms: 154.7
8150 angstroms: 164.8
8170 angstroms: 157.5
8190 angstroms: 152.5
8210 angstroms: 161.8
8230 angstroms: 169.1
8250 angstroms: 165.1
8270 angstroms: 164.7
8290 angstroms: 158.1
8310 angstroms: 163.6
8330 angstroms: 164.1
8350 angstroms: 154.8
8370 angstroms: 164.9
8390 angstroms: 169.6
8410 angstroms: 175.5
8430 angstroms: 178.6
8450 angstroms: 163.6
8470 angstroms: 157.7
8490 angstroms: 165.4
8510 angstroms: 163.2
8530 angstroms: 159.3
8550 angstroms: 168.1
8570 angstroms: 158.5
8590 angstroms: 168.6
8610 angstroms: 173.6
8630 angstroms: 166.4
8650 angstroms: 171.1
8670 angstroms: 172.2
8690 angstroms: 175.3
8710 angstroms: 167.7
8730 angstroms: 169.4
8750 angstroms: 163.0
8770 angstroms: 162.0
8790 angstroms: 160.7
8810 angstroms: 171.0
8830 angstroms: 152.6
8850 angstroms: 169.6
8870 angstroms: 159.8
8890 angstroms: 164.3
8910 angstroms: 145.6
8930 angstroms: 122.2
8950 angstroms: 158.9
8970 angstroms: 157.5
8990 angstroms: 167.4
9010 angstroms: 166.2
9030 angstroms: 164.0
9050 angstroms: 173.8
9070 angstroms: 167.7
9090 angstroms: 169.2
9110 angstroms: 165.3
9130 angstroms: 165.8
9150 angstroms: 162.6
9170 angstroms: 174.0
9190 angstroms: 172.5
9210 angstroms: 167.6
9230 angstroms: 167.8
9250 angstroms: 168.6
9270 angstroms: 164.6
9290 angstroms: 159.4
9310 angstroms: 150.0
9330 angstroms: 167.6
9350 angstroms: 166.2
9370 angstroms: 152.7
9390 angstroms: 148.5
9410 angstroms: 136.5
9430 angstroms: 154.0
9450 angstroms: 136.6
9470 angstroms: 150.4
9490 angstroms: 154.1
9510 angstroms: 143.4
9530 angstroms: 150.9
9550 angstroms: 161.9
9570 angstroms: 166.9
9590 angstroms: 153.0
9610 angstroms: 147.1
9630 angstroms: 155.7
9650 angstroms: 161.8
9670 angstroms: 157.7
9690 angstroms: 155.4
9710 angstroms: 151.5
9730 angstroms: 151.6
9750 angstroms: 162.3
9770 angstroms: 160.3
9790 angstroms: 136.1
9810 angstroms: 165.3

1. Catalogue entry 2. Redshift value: 0.513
